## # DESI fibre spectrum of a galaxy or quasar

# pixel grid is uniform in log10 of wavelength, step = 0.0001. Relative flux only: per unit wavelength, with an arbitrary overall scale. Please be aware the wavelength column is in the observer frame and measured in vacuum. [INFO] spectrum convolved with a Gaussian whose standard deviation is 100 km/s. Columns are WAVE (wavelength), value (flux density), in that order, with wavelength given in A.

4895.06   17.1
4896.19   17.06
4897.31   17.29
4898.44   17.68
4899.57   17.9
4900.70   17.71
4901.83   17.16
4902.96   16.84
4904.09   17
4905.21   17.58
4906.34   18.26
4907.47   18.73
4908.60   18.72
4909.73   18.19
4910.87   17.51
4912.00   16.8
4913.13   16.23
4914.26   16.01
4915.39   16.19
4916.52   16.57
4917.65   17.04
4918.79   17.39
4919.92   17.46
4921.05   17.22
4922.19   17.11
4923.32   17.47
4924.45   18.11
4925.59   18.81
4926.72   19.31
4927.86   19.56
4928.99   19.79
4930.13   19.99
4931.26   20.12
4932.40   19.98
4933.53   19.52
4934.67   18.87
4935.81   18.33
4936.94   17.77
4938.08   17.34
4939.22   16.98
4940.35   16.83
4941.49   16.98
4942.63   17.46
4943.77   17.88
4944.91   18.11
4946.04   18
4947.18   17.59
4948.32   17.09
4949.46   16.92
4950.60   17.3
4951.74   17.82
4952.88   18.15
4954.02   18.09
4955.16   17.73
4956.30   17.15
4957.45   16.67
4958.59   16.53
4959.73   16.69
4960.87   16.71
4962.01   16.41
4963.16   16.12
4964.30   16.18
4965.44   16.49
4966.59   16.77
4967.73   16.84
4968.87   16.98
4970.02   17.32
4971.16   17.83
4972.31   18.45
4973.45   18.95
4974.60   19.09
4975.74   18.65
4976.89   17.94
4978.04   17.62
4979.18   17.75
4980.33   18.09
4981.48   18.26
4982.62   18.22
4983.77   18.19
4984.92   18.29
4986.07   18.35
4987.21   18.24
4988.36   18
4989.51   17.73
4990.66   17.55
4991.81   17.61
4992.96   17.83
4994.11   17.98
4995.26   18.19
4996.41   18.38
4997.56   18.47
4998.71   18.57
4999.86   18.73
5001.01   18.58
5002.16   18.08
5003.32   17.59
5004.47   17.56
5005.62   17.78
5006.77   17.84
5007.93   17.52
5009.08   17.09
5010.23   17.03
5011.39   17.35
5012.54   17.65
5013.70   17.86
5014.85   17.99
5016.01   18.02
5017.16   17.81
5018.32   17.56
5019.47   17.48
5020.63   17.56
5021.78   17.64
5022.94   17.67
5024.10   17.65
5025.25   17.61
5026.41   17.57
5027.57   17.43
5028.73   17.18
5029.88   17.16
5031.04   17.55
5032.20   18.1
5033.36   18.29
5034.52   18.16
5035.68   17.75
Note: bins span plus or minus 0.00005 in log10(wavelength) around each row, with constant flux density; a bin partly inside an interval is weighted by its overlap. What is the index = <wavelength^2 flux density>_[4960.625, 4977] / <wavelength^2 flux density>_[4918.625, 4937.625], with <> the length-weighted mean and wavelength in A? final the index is 0.95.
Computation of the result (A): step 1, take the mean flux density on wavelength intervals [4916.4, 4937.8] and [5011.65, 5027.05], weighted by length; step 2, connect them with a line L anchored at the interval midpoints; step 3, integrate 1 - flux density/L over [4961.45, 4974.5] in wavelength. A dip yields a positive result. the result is 0.7 A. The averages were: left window 18.5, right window 17.7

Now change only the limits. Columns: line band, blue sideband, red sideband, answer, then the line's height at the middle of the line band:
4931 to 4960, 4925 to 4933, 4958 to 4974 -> 1.14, 18.5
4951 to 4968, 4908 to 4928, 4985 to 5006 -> 0.80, 17.8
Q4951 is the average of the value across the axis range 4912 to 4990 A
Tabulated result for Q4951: 17.7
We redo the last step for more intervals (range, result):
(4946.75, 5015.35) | 17.7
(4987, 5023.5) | 17.8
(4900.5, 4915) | 17.4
